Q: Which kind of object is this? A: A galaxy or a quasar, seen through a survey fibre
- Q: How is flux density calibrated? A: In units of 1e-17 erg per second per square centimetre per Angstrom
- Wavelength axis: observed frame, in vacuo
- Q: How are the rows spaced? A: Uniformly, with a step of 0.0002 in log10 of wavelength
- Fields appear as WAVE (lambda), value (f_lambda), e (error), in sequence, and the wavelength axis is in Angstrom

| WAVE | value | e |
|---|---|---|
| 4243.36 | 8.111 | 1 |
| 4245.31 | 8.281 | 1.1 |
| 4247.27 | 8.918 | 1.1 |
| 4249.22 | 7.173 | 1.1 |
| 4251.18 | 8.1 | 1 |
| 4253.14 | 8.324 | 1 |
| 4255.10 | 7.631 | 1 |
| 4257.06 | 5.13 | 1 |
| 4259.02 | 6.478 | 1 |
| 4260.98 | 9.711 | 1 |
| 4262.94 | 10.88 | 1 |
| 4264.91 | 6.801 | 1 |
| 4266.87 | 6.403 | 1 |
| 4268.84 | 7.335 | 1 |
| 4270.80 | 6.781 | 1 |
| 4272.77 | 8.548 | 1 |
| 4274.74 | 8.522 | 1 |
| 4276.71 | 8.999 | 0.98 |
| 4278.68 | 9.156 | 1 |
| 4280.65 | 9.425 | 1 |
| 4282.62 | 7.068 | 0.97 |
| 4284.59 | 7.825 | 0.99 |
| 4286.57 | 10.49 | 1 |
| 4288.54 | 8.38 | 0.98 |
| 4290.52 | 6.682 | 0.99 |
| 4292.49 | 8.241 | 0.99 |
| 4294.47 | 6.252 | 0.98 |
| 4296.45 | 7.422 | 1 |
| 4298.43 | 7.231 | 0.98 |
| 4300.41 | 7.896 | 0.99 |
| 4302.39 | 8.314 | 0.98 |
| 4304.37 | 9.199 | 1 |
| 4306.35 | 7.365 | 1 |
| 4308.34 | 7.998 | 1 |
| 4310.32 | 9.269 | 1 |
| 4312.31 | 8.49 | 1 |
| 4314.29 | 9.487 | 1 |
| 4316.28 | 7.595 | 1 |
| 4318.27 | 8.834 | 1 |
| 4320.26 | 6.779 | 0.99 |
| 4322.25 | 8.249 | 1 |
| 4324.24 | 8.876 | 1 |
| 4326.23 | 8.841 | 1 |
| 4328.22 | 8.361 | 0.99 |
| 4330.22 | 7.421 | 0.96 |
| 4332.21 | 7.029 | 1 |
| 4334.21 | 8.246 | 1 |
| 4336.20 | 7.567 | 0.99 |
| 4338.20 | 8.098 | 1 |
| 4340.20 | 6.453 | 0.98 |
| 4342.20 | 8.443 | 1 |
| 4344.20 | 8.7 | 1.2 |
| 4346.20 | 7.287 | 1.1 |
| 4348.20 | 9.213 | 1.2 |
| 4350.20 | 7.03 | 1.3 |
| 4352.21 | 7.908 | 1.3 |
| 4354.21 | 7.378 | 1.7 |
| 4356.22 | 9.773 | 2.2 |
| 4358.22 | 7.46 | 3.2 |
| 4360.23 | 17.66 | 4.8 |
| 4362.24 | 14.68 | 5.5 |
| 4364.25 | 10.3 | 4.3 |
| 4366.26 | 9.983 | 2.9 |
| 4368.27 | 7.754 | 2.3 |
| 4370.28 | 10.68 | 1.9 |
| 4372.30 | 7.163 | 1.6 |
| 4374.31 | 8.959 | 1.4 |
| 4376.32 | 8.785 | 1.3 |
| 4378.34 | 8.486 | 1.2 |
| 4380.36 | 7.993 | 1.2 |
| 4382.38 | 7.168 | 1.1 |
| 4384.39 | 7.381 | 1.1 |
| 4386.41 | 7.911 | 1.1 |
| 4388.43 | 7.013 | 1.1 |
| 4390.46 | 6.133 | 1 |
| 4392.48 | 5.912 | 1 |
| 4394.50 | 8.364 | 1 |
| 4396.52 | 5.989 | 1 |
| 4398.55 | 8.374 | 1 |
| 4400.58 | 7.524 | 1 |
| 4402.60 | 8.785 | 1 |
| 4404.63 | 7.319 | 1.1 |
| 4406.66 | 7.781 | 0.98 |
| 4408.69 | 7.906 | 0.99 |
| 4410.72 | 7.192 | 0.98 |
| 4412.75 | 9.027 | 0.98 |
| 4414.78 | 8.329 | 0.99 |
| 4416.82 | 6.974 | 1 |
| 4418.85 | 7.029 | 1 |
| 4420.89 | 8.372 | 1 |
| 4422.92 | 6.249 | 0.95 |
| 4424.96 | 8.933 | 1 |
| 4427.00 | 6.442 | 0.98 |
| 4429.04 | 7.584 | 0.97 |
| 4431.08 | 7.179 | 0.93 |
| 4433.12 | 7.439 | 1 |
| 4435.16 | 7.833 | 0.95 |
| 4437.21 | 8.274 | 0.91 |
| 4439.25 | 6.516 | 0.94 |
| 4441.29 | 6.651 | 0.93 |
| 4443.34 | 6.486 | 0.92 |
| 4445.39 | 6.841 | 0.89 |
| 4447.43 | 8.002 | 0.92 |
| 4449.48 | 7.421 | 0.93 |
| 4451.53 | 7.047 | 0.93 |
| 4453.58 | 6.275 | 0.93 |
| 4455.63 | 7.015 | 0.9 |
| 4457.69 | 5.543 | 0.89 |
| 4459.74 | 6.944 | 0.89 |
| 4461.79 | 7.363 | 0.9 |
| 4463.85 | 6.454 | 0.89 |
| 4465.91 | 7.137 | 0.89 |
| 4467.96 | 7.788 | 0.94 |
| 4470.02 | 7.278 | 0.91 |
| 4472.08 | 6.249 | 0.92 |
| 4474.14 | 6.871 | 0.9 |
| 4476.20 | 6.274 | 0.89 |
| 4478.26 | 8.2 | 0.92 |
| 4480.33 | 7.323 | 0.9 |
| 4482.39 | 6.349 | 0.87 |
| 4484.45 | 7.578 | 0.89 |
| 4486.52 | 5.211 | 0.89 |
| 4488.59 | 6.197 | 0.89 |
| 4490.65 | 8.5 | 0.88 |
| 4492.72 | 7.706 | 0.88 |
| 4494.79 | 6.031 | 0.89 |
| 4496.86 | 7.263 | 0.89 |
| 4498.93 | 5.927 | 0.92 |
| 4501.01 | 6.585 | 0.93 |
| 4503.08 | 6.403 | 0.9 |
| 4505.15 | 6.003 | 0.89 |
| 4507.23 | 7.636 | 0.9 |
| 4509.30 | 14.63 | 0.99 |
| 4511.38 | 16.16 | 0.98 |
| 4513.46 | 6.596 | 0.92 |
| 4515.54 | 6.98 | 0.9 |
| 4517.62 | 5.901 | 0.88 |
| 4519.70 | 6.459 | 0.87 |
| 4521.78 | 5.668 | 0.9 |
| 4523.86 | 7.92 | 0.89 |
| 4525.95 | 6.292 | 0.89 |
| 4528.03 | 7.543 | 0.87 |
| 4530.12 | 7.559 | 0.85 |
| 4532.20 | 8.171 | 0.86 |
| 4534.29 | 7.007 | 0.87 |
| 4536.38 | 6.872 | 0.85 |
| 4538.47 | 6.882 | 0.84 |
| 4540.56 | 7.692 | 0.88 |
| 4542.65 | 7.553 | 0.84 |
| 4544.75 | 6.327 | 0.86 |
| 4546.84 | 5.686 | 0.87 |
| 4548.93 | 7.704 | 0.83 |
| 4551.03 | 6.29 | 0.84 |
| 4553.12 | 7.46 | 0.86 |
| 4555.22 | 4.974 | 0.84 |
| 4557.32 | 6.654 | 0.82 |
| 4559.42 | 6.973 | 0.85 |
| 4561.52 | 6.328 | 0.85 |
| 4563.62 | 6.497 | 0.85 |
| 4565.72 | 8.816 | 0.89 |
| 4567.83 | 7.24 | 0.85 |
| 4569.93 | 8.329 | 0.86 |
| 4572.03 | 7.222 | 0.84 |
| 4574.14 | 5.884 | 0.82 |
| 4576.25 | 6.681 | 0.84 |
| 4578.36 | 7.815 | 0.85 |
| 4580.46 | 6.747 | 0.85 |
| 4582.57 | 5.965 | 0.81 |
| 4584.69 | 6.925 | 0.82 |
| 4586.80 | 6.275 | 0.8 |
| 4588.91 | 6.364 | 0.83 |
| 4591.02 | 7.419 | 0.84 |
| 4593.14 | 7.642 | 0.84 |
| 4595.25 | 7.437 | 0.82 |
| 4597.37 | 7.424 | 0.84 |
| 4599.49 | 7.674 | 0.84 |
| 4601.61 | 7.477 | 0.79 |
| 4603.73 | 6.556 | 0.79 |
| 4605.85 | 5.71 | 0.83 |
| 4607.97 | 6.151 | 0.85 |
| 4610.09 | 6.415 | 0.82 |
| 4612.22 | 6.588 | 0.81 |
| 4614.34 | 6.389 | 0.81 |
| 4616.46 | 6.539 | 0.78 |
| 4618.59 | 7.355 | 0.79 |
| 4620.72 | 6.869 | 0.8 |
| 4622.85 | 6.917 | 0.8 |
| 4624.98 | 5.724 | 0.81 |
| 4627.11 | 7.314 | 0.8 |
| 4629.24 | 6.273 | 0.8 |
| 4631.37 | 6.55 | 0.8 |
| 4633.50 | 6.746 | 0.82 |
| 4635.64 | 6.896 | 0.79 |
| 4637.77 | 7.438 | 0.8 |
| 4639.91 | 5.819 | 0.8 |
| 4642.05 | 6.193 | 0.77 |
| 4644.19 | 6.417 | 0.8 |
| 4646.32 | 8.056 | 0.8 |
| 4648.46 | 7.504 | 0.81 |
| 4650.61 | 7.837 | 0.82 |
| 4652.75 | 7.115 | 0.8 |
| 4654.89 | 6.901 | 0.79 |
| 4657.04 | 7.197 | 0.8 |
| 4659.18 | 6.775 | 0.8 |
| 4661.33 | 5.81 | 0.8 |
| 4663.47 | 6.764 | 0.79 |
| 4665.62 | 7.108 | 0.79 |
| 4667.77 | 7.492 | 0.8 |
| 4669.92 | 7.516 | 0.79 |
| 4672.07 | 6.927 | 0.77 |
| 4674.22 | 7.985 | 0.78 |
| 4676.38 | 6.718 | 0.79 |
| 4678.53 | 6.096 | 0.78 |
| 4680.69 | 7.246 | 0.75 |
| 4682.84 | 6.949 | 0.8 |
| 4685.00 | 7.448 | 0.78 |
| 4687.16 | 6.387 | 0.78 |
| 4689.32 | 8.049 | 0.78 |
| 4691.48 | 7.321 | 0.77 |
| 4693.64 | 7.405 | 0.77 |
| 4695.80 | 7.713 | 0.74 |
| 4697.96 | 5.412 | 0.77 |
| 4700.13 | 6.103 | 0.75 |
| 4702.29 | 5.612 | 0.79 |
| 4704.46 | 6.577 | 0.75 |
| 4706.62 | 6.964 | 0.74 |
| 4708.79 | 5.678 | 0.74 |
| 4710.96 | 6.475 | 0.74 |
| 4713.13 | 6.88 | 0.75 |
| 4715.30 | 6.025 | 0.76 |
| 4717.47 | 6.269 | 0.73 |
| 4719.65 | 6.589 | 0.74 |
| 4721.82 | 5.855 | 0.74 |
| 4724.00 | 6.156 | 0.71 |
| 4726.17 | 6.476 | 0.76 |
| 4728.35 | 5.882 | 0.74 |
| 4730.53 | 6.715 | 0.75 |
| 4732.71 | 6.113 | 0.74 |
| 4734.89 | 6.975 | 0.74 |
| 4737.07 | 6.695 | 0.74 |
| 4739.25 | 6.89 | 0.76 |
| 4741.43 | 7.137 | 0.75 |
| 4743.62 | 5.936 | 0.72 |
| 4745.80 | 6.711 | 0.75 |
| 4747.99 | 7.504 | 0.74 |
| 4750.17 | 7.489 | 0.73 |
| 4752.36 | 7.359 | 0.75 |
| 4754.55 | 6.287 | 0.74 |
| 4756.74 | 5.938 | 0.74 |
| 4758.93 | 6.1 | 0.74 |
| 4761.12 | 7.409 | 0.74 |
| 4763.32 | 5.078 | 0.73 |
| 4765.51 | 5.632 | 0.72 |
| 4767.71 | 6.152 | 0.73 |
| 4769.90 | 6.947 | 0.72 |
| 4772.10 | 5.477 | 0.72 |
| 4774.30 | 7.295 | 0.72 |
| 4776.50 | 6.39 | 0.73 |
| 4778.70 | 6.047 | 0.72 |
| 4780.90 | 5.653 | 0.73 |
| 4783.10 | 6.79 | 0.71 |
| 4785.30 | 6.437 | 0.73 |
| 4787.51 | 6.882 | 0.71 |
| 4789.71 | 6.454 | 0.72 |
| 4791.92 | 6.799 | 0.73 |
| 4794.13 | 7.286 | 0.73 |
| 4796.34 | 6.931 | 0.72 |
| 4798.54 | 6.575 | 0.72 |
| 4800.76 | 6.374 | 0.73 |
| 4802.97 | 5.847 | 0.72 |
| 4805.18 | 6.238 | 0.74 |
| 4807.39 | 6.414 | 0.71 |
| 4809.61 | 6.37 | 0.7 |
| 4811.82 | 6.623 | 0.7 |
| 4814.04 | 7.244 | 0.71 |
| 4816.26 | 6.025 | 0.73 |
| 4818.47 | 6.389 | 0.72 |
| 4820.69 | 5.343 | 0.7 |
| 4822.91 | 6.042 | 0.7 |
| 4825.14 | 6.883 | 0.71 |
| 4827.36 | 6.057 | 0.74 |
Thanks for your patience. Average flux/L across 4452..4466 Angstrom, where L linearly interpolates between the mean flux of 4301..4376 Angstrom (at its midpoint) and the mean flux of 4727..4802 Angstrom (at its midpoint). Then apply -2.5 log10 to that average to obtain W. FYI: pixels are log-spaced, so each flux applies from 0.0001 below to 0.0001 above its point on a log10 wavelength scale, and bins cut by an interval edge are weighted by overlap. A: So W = 0.21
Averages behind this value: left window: 8.73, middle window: 6.66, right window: 6.54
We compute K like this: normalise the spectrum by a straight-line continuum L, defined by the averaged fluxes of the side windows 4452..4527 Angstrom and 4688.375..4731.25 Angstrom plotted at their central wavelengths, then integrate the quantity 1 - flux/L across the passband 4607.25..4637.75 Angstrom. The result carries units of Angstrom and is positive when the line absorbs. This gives 0.62 Angstrom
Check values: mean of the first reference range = 7.24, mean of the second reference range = 6.5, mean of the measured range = 6.66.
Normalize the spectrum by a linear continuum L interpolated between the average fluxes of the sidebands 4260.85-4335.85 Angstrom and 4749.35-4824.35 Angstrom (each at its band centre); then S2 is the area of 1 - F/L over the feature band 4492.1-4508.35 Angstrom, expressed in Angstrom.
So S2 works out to 1.6 Angstrom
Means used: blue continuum 8.15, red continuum 6.42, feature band 6.71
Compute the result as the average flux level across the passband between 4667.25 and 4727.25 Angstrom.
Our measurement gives 6.72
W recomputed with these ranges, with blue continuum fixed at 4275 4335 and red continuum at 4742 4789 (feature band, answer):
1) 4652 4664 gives 0.02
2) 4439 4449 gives 0.10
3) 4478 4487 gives 0.09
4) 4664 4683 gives -0.05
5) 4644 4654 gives -0.09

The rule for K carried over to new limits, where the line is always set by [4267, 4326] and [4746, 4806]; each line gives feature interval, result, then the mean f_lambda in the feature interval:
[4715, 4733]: 1.16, 6.24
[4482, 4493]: 0.86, 6.91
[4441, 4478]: 3.34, 6.9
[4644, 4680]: -1.03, 7.09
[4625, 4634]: 0.51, 6.61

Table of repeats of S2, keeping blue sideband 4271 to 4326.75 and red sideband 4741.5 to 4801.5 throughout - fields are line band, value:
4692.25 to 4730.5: 2.1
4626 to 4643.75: 1.0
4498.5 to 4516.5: -2.8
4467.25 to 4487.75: 1.9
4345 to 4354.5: 0.3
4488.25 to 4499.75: 0.8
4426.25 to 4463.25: 3.2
